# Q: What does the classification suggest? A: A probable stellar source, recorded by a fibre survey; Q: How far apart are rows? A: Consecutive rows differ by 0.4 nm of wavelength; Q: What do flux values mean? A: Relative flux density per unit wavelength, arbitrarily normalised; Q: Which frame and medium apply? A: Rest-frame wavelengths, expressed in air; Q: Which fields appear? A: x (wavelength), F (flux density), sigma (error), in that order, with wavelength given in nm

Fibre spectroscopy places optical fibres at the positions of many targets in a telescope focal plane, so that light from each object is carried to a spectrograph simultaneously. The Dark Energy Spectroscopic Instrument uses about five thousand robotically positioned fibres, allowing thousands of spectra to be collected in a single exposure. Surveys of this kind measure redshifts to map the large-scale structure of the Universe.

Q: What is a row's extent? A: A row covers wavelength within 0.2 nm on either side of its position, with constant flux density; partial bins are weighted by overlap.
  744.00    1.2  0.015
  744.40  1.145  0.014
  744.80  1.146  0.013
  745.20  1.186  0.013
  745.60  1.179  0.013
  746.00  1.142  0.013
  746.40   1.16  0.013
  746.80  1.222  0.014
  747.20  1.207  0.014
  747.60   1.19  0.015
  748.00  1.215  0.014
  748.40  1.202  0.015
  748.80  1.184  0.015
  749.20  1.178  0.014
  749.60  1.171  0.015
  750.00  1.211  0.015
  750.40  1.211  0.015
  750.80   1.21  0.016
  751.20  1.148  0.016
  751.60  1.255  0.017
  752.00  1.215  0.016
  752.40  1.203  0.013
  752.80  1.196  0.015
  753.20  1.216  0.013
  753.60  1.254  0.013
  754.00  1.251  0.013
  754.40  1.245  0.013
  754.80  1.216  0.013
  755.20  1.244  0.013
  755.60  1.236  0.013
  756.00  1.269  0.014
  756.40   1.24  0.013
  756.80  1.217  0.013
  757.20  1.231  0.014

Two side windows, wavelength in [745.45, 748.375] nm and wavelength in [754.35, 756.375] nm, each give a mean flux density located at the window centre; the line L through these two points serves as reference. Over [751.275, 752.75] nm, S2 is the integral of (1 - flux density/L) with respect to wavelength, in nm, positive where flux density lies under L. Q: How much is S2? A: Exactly 0.01 nm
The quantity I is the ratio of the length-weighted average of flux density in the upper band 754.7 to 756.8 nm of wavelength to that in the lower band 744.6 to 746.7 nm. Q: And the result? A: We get 1.06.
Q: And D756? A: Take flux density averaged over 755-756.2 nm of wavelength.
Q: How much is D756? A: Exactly 1.25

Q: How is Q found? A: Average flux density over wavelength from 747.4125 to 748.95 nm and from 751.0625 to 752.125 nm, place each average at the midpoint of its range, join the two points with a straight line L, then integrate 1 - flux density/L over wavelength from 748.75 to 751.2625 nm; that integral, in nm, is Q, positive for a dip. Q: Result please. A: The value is 0.03 nm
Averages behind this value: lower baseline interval 1.2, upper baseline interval 1.21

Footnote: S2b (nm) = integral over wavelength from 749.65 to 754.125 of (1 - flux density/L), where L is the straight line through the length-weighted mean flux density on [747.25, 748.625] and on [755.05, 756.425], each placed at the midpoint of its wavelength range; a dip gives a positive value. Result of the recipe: 0.05 nm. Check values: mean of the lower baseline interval 1.2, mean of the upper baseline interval 1.25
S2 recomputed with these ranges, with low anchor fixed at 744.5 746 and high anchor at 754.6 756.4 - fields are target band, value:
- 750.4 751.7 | 0.01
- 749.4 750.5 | 0.00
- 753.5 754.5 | -0.02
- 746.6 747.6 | -0.03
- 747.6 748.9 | -0.01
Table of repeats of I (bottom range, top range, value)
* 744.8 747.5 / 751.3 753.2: 1.03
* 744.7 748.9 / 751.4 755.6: 1.04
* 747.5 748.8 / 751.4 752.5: 1.02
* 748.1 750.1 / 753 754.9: 1.04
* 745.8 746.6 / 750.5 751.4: 1.03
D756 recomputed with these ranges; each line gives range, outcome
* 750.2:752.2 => 1.21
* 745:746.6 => 1.17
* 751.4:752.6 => 1.22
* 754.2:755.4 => 1.23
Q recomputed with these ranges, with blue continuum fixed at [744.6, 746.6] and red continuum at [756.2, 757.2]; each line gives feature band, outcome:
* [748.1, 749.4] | -0.010 nm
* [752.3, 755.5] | -0.045 nm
